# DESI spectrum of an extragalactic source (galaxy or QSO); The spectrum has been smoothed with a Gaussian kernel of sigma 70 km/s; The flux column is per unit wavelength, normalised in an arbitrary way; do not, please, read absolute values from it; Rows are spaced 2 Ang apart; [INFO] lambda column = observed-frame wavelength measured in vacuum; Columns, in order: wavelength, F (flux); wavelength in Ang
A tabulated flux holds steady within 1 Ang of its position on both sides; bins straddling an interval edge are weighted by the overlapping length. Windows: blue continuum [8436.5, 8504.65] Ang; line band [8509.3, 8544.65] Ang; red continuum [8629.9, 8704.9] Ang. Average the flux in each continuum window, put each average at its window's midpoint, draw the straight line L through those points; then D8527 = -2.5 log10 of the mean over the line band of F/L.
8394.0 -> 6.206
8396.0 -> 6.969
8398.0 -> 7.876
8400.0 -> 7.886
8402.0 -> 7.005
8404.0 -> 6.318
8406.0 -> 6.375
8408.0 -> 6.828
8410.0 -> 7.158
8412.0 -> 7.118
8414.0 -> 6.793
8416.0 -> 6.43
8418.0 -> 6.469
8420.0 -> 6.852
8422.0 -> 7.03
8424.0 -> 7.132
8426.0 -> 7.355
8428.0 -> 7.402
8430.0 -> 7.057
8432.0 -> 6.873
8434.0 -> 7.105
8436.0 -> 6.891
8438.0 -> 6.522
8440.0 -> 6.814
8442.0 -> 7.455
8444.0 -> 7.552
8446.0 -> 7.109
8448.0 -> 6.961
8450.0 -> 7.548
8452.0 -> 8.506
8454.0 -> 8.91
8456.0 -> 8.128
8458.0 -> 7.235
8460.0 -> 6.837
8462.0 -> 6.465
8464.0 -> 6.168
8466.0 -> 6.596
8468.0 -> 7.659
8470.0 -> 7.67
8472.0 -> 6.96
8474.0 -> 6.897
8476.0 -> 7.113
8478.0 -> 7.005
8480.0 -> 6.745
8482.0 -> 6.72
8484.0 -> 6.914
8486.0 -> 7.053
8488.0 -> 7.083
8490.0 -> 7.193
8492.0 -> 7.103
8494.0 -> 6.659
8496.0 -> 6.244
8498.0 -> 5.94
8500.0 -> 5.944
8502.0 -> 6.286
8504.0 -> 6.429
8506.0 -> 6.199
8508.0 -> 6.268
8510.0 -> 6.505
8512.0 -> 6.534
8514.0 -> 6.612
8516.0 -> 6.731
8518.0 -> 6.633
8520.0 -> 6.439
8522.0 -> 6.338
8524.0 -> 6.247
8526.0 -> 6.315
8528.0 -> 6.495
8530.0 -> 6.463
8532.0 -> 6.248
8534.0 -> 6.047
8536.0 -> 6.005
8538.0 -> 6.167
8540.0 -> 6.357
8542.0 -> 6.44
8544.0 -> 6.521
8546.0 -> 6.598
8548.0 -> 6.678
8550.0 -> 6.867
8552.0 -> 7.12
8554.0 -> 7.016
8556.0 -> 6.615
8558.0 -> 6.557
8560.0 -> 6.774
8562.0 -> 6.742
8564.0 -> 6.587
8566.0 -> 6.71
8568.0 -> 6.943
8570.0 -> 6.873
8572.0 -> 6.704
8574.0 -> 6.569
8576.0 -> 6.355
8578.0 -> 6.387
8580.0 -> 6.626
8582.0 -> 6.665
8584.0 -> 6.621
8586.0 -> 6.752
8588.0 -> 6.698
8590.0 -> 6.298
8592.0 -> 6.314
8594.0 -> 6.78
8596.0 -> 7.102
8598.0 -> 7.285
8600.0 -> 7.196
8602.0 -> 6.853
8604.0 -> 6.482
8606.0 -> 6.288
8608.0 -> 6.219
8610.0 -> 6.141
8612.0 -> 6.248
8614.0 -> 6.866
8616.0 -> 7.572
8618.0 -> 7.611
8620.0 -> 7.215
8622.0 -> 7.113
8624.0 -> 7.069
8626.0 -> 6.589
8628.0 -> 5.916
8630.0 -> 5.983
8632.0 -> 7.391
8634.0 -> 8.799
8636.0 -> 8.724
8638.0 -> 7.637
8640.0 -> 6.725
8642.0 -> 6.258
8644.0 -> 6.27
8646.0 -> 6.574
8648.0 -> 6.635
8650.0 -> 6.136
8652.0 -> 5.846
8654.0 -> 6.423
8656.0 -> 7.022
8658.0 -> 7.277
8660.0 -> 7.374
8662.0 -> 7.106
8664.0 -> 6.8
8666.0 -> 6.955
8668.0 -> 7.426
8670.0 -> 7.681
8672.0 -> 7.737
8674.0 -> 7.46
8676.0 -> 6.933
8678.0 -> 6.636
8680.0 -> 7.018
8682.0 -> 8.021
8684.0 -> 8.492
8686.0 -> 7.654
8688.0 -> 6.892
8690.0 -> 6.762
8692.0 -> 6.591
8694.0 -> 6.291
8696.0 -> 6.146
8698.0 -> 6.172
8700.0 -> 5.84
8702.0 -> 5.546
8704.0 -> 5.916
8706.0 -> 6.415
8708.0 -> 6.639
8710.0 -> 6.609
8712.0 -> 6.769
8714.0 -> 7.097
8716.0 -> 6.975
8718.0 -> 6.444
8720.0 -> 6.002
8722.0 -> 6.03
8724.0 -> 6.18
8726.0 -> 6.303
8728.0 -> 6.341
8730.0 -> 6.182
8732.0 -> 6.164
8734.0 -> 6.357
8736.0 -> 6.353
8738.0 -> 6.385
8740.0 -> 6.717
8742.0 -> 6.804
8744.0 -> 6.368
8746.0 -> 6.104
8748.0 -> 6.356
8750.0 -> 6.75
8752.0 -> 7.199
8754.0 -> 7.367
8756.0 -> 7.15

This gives 0.097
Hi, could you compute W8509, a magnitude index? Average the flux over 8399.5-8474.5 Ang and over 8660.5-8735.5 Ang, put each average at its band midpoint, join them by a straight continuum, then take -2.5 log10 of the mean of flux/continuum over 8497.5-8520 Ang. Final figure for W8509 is 0.100 mag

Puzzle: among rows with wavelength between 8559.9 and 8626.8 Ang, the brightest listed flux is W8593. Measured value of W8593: 7.611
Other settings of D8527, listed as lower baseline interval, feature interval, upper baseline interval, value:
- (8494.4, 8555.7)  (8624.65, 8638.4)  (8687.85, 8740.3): -0.14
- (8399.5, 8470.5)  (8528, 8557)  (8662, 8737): 0.07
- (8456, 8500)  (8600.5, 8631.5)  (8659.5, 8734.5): 0.01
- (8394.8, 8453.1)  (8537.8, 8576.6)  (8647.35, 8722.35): 0.04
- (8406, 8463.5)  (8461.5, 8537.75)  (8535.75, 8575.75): 0.04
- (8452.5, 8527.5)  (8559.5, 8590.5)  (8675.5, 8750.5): 0.01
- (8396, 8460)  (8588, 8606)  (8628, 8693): 0.06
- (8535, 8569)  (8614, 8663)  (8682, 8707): -0.06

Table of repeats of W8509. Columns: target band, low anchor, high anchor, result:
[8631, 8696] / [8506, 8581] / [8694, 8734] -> -0.12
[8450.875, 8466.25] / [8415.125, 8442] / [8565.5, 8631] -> -0.08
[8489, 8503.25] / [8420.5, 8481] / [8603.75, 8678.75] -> 0.10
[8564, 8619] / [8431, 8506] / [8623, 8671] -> 0.04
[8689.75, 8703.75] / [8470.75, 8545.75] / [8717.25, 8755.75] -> 0.06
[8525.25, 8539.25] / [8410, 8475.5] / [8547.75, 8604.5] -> 0.10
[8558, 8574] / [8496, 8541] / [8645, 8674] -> -0.03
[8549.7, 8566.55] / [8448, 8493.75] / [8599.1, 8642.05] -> 0.04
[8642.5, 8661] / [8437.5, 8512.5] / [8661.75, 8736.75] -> 0.02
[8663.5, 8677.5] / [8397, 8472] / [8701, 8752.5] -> -0.11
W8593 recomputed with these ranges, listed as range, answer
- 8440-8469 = 8.91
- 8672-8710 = 8.492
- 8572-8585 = 6.704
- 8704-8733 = 7.097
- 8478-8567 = 7.193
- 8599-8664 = 8.799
